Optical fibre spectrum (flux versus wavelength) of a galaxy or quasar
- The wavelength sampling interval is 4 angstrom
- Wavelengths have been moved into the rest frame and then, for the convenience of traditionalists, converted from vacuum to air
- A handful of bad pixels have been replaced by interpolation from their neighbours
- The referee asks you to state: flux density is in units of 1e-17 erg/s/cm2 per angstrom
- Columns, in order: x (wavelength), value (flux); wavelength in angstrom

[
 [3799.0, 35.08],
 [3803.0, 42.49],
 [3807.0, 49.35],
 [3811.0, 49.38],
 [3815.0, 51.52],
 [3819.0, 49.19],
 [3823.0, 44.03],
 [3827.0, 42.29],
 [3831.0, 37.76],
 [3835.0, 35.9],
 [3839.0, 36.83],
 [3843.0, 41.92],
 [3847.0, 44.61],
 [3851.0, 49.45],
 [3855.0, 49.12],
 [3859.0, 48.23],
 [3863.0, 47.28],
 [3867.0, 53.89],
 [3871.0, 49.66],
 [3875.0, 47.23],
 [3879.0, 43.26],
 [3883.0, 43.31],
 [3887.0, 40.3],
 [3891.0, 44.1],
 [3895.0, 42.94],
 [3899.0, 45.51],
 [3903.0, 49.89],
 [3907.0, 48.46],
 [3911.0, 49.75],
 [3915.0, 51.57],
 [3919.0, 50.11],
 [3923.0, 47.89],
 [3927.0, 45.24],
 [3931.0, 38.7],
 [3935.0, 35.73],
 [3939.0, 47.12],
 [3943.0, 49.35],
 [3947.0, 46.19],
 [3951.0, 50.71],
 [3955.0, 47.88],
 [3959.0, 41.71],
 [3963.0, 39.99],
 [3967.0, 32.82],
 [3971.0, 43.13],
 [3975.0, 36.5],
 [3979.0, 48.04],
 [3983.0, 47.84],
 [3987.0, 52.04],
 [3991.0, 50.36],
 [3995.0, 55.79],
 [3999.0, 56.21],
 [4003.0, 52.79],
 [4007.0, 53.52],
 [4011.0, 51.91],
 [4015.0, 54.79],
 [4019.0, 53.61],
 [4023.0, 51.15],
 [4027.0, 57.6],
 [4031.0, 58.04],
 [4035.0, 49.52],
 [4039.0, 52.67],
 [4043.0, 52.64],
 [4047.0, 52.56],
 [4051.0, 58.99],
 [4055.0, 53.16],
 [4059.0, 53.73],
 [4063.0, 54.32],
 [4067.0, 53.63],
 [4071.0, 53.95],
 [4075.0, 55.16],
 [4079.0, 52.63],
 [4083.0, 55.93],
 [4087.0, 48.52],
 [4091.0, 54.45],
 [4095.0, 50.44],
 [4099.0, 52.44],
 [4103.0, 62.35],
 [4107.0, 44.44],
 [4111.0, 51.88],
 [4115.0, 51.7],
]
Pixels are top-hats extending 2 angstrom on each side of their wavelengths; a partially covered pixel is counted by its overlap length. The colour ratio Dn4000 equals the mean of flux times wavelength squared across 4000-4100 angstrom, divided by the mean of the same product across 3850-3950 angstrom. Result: 1.2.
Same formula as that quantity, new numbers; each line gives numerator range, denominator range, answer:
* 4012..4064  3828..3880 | 1.32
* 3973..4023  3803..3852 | 1.26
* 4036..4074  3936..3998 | 1.22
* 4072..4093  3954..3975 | 1.40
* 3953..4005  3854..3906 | 1.05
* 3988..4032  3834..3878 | 1.27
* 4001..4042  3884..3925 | 1.21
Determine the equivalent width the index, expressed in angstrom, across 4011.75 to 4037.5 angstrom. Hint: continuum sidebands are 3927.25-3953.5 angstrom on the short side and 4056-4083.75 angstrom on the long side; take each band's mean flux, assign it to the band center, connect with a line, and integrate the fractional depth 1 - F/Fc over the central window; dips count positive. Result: -1.6 angstrom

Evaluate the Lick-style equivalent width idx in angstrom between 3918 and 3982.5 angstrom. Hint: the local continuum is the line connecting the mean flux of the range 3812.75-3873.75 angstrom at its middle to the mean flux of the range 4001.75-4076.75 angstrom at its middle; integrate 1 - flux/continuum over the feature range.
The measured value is 8.0 angstrom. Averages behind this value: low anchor 45.5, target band 43.8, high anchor 53.9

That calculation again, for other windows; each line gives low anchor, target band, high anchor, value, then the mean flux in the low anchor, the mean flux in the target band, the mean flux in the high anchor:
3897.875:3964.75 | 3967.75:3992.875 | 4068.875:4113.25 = 1.40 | 46.3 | 45.6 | 52.9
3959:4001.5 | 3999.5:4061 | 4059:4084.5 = -4.07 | 46.1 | 53.8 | 54.2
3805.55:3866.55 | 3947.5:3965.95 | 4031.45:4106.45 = 1.89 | 45.3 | 44.5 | 53.6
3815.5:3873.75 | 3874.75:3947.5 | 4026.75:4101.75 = 3.37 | 45.2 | 45.6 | 53.7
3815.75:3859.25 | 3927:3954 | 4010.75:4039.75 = 2.43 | 43.6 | 44.8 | 53.8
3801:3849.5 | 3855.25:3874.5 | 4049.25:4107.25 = -1.74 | 43.8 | 49.5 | 53.9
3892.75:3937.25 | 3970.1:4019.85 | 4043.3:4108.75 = -0.81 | 46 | 50.6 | 53.6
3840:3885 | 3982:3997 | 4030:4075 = -0.05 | 46.9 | 51.8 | 53.9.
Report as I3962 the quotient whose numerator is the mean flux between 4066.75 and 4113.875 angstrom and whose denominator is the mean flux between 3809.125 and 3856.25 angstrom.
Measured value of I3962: 1.20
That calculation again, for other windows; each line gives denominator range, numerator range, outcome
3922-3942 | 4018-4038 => 1.25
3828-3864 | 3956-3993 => 1.01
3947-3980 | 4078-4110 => 1.23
